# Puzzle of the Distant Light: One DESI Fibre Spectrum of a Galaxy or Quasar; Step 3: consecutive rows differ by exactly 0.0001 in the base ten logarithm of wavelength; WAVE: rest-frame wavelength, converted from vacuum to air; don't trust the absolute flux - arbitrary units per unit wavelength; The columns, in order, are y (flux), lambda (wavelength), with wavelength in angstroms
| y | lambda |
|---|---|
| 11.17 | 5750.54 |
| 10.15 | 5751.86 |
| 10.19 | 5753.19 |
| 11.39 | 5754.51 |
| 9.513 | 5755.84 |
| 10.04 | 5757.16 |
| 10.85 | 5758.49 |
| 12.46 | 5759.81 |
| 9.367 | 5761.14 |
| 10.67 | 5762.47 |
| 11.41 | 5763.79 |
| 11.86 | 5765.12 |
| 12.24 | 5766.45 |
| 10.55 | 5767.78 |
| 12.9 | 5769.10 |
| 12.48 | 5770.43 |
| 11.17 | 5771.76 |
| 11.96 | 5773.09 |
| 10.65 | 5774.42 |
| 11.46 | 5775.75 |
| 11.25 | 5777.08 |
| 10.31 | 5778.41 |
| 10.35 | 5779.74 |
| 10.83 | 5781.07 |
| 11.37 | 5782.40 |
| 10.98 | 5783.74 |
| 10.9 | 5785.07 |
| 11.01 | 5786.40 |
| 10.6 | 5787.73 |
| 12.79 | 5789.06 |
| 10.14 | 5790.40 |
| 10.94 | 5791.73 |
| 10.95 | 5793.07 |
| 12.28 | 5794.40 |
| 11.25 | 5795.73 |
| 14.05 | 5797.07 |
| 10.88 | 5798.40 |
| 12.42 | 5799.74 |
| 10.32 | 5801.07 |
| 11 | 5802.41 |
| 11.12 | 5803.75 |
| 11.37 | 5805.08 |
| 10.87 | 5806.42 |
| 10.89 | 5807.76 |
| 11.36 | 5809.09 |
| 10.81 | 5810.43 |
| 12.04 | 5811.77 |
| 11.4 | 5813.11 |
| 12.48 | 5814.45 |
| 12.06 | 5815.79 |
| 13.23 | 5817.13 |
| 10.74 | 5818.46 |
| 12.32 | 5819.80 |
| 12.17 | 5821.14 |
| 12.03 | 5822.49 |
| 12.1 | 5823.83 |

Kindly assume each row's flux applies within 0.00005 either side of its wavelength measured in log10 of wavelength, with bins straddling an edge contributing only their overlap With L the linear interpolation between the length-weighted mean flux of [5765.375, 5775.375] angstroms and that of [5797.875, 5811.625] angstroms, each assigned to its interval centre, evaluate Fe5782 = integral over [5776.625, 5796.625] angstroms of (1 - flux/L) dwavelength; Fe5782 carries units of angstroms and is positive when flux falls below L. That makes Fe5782 0.6 angstroms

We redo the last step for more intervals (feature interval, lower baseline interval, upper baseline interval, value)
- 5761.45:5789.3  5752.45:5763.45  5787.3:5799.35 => -0.5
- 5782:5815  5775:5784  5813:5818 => 0.8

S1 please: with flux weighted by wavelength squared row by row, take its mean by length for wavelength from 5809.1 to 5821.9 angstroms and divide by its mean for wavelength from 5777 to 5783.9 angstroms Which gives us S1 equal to 1.1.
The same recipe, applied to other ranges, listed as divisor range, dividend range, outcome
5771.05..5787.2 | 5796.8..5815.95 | 1.05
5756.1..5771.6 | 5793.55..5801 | 1.08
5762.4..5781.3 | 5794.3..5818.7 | 1.03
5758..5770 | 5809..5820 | 1.06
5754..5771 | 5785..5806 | 1.03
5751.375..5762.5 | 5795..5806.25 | 1.11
